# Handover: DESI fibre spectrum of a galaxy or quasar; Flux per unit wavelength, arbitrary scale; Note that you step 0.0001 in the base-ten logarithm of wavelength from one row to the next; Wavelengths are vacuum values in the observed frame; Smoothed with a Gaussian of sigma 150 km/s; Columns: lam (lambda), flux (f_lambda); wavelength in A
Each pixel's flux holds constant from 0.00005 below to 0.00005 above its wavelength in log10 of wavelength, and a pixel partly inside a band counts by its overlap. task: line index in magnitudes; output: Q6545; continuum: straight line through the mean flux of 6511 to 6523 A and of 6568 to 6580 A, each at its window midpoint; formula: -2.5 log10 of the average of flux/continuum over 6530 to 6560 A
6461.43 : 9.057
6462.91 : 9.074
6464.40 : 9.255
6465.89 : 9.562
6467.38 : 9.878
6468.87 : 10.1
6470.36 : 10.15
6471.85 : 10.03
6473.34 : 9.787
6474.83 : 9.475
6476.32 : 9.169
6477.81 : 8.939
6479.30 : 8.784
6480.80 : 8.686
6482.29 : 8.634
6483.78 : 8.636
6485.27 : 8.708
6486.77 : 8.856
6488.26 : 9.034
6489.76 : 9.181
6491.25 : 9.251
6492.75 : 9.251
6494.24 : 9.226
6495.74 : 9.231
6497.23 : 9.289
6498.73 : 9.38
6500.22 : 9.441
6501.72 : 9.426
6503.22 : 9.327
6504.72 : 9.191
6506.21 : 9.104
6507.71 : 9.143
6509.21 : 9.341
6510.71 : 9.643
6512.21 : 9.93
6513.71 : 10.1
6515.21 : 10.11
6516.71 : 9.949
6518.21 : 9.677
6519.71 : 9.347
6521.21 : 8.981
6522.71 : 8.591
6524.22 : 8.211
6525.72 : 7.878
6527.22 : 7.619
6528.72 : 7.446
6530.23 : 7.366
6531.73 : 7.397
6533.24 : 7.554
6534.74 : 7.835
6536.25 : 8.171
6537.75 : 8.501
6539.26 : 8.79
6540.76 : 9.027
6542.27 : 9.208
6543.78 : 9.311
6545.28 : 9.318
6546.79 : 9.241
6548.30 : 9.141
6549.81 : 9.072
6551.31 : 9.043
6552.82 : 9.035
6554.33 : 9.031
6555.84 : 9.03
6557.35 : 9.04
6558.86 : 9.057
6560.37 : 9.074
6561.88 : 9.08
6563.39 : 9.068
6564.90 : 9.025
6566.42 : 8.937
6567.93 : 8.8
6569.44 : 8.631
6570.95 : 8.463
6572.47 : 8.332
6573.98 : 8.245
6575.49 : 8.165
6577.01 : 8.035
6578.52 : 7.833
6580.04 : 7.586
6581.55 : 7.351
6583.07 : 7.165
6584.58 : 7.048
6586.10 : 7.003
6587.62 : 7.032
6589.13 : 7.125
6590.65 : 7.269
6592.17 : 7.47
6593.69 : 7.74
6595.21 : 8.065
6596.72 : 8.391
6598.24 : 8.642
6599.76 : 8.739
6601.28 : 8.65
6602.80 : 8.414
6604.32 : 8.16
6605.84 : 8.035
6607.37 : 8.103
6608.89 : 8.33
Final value 0.023 mag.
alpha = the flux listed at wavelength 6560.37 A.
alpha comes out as 9.074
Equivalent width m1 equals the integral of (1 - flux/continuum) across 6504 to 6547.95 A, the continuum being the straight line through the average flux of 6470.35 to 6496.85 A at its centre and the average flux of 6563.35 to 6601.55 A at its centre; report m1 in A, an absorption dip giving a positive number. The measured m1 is -0.9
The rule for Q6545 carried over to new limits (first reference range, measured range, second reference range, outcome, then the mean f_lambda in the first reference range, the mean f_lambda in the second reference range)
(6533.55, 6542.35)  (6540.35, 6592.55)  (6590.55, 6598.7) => -0.03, 8.49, 7.96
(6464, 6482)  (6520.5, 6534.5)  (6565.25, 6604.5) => 0.11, 9.47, 7.98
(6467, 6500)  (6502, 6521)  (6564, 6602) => -0.08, 9.26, 7.99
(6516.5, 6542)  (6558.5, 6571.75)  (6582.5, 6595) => -0.16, 8.35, 7.27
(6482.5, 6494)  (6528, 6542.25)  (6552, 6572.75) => 0.11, 8.98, 8.91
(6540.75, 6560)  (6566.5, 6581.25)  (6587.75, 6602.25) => 0.04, 9.12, 7.98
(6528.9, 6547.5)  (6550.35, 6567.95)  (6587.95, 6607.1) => -0.09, 8.44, 8.04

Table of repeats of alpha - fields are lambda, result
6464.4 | 9.255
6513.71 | 10.1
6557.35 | 9.04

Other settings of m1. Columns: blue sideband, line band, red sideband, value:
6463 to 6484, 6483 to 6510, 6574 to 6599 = -0.5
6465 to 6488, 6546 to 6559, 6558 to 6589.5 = -1.0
